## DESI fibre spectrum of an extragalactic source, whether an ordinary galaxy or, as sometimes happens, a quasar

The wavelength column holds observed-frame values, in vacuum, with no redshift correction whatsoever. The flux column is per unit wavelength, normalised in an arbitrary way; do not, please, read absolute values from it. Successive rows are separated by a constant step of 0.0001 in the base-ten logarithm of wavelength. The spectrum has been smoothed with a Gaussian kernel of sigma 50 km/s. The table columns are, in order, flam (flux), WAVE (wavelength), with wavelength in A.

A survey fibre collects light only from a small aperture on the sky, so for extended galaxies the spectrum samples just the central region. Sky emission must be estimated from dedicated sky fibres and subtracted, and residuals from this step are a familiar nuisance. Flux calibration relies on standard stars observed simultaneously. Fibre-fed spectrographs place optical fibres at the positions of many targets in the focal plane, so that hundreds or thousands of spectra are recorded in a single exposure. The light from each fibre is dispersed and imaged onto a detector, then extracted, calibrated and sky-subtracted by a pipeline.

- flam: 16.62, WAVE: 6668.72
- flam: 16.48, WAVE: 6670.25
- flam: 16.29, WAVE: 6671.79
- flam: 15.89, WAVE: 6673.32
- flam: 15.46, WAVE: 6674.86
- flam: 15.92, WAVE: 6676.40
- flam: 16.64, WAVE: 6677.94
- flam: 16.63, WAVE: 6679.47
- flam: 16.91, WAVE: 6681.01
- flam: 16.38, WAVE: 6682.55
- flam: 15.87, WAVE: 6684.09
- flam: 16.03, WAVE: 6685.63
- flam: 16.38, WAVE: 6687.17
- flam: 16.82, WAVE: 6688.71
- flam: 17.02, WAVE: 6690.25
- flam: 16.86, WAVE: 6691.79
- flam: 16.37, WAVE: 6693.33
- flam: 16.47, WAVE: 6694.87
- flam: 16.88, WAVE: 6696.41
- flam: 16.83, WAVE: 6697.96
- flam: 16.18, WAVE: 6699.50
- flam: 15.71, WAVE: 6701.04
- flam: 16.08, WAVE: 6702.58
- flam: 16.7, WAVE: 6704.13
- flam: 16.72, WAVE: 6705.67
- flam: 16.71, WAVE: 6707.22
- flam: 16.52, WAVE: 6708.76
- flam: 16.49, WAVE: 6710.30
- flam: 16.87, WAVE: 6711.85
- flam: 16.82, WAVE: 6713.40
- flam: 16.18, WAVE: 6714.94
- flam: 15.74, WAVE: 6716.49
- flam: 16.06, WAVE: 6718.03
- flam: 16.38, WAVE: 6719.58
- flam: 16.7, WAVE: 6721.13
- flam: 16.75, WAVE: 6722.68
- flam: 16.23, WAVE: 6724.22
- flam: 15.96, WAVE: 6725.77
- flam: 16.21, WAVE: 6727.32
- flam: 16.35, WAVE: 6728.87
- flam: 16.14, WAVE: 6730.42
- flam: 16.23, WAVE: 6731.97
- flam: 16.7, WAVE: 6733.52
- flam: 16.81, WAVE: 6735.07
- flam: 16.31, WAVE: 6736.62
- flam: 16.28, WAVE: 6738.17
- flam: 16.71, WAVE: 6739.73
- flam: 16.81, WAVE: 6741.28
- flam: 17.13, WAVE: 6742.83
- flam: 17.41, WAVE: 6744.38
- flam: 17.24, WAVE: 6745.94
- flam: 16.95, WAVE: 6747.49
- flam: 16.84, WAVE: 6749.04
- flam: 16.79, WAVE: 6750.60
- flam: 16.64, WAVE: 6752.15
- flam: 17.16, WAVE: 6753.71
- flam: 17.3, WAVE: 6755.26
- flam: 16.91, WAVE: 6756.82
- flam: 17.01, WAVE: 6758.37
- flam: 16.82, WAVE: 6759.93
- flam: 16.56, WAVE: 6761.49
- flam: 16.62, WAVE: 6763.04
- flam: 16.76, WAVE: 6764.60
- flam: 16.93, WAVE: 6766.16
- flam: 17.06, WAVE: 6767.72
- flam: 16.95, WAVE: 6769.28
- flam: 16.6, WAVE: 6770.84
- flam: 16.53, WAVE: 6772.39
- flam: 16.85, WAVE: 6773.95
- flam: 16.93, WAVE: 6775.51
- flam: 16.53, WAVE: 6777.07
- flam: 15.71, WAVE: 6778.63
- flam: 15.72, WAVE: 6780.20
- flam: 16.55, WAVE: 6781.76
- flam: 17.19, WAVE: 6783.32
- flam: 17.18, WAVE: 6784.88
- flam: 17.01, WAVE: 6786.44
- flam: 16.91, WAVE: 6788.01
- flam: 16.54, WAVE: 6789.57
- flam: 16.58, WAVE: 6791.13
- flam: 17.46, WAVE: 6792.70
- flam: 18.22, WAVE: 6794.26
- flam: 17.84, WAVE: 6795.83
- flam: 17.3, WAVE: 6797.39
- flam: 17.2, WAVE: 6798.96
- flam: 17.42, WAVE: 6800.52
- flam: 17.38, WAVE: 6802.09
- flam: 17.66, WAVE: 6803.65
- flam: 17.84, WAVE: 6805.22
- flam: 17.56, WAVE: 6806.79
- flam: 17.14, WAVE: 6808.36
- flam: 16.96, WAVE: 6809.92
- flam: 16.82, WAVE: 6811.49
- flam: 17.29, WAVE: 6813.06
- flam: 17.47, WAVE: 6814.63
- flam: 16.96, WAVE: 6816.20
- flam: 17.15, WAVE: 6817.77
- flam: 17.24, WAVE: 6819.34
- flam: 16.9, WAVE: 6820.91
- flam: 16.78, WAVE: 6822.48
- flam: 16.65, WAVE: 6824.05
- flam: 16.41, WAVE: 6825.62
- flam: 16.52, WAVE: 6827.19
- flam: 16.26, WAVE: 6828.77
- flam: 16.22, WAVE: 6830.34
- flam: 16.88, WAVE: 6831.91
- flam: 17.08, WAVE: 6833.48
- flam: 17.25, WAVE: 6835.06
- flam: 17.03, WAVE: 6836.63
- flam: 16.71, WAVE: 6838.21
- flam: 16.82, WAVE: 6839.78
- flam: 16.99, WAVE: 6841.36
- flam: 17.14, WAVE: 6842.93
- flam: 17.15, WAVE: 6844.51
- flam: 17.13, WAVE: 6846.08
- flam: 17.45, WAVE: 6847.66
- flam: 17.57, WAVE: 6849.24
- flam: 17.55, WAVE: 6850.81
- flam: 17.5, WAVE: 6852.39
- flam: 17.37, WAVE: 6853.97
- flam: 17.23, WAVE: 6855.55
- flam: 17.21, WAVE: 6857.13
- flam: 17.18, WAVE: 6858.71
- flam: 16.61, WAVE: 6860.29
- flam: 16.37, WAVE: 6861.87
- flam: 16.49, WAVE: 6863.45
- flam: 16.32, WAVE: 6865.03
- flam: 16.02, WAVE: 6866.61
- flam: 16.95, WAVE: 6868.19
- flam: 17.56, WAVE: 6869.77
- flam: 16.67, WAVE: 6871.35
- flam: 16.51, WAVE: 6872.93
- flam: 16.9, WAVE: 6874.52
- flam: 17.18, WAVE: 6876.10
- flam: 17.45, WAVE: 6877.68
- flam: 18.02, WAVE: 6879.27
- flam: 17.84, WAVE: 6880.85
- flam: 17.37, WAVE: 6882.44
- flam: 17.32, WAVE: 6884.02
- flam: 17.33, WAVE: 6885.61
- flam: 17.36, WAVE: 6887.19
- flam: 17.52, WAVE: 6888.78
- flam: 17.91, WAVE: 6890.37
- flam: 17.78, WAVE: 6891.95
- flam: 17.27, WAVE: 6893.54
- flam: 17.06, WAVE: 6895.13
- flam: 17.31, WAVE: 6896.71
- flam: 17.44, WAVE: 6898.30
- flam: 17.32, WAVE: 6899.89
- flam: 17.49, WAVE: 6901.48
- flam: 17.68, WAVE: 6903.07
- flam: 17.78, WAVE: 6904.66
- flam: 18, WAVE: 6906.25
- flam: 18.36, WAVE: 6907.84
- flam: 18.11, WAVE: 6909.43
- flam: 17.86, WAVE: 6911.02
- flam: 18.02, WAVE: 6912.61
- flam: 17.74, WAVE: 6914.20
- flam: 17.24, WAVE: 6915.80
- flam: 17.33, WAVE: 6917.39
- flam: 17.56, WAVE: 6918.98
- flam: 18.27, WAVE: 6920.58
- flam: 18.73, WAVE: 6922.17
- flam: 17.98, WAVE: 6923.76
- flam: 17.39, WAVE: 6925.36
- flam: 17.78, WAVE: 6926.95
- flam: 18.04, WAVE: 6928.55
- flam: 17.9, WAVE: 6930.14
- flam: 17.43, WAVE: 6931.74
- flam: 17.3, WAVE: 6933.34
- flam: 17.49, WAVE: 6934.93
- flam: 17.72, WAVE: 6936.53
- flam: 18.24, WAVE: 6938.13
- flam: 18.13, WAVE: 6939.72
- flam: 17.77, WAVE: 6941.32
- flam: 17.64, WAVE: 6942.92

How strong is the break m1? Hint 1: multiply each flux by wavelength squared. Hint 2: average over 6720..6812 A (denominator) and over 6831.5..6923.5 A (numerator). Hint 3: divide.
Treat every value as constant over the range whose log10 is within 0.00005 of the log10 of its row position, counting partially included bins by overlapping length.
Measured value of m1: 1.1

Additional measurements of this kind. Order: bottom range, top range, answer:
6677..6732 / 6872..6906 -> 1.12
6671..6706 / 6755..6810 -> 1.07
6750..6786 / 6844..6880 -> 1.05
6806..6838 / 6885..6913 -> 1.07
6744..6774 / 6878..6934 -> 1.09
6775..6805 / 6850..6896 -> 1.03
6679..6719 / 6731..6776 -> 1.04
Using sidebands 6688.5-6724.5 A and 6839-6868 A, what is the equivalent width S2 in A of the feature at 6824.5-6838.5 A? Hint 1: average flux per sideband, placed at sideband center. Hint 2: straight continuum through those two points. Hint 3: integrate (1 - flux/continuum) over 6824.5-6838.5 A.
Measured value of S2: 0.2 A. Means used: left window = 16.5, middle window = 16.7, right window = 17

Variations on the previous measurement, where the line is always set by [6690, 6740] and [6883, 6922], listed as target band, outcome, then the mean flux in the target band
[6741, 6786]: -0.2 A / 16.8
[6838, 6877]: 0.8 A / 17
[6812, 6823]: 0.0 A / 17.1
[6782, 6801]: -0.3 A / 17.2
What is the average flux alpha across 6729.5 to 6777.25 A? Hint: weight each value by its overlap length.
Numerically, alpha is 16.8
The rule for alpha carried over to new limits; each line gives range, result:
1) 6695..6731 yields 16.4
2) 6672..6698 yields 16.4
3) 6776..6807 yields 17.1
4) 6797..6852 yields 17.1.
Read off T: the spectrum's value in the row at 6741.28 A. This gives 16.81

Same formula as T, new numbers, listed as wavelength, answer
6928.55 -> 18.04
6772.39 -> 16.53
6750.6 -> 16.79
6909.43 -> 18.11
